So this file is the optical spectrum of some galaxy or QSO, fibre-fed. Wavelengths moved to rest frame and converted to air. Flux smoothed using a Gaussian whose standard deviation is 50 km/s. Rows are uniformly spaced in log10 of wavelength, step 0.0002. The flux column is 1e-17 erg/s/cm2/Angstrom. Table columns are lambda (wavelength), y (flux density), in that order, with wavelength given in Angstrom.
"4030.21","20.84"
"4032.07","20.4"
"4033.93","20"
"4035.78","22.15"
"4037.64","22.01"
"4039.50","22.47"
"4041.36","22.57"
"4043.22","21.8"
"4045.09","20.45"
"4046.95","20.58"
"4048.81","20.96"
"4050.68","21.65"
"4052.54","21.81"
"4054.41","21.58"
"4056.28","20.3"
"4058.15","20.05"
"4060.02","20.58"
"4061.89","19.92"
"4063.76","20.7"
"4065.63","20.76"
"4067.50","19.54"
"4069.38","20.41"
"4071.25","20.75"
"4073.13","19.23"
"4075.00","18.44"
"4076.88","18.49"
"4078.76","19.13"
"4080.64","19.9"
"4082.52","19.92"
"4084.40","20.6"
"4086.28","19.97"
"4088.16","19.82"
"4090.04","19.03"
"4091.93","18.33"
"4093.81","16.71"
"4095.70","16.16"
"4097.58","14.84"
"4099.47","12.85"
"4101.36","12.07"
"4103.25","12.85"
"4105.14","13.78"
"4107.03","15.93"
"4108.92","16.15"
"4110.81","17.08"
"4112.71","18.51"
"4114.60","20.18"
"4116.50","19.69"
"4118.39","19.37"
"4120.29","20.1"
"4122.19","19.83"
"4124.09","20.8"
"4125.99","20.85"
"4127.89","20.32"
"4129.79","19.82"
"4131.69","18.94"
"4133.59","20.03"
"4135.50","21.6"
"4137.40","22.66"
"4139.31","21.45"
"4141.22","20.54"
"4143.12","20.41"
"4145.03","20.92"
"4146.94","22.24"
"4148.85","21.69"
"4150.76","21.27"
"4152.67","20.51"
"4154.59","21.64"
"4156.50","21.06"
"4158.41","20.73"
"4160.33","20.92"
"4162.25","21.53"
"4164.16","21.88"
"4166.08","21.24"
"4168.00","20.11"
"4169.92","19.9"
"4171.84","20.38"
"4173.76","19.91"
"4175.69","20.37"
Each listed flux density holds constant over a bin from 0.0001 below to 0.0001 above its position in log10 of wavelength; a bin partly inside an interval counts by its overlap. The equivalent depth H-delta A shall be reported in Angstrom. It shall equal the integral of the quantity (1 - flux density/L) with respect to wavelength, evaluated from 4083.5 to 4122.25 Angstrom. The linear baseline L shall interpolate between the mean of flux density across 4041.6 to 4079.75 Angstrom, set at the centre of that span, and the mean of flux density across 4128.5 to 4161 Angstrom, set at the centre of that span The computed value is 6.4 Angstrom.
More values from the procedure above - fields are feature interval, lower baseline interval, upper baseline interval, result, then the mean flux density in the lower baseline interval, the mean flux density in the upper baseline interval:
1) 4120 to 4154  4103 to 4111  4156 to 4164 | -4.19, 15.2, 21.2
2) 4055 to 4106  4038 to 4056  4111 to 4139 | 6.29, 21.5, 20.1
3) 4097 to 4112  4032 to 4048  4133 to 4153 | 4.80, 21.4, 21.3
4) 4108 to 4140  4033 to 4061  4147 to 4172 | 1.94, 21.3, 21.1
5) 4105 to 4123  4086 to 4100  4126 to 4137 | 0.67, 17.2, 20.3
